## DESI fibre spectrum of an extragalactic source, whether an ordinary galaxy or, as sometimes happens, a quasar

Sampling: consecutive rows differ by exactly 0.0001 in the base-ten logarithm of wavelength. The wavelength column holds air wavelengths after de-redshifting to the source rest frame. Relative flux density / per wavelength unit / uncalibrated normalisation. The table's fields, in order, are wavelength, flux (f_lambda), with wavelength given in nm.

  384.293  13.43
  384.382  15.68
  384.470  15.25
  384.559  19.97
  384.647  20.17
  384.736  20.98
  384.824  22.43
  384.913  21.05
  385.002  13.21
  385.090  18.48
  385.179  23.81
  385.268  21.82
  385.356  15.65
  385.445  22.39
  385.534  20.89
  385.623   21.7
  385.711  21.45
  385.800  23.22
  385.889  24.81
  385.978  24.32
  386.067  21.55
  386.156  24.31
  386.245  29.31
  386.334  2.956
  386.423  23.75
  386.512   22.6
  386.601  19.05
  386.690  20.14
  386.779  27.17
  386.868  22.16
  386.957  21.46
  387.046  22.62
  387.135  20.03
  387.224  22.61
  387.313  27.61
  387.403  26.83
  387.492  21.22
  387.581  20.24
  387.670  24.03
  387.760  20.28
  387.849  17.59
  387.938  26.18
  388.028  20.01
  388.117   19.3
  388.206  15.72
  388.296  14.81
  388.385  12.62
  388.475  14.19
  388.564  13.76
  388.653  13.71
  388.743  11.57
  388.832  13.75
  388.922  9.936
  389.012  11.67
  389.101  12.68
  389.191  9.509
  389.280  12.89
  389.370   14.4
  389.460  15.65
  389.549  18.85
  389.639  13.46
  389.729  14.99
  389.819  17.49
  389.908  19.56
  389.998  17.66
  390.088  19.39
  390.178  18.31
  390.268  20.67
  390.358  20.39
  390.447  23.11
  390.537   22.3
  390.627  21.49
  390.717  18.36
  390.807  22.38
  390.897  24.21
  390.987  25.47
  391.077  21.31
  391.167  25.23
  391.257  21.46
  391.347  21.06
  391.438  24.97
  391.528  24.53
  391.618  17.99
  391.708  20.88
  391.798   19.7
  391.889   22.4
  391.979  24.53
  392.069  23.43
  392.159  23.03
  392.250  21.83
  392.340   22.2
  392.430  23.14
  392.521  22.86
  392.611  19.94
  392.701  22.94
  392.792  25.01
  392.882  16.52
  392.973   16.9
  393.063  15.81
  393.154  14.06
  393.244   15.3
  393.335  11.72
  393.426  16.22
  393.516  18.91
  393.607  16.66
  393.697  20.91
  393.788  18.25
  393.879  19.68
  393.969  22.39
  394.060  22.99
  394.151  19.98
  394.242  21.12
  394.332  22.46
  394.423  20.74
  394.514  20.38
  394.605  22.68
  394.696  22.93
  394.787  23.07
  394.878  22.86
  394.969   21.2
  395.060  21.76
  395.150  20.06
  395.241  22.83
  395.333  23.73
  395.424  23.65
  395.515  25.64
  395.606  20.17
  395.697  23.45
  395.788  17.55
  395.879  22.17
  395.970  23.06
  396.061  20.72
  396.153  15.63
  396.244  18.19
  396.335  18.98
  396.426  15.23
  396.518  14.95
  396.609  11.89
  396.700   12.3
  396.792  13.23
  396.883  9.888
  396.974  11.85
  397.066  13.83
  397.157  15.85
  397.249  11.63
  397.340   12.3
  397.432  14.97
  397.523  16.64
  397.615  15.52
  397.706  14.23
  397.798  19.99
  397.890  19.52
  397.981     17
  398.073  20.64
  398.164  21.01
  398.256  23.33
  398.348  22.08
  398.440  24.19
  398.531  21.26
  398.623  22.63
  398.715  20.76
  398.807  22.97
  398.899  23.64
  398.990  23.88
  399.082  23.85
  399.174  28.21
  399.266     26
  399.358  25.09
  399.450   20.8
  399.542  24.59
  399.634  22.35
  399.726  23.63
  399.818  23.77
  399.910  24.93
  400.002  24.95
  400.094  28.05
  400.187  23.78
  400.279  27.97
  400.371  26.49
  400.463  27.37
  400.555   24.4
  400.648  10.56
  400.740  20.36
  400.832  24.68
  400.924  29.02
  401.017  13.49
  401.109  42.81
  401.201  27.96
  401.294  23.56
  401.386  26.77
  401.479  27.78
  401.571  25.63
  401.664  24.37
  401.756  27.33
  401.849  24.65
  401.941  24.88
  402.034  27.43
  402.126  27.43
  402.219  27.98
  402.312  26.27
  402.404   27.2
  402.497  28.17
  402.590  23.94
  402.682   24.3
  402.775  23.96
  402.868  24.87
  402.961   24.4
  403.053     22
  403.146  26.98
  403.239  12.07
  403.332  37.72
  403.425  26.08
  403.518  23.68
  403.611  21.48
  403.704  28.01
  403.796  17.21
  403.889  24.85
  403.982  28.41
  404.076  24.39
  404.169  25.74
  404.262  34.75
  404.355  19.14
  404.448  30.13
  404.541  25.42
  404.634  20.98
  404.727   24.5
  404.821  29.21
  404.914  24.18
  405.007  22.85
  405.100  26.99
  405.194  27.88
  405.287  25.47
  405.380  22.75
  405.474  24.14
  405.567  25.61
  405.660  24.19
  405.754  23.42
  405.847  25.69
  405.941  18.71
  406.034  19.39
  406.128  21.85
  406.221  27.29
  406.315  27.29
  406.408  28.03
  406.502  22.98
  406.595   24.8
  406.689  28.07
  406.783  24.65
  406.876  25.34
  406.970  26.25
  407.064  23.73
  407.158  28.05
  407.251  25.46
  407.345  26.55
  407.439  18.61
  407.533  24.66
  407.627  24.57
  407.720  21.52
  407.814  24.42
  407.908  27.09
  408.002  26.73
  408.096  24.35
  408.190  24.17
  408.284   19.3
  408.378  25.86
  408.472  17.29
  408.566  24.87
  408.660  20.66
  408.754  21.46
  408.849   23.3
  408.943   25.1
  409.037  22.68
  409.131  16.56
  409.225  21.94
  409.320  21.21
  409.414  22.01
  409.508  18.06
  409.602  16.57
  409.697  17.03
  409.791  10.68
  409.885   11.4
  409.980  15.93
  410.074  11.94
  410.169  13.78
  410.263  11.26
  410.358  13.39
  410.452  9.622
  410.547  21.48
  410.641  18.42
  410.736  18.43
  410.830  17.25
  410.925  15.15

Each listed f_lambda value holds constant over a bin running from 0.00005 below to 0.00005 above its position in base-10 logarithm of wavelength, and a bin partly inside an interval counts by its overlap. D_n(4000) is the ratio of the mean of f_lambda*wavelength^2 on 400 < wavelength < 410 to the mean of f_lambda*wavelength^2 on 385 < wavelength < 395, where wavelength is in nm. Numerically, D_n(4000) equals 1.3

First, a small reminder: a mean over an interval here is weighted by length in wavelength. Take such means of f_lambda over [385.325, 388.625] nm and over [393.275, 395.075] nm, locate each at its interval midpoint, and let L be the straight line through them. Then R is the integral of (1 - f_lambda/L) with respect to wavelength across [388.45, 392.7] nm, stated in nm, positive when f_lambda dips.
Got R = 0.30 nm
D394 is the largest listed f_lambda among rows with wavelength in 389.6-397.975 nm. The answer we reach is 25.64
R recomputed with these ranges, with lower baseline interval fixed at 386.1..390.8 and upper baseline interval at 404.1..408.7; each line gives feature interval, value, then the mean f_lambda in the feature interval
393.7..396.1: -0.11 nm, 21.7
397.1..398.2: 0.26 nm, 16.6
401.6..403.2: -0.16 nm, 25.6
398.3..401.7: -0.30 nm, 24.4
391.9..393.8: 0.04 nm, 19.6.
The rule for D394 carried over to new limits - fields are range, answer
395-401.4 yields 42.81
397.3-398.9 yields 24.19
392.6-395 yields 25.01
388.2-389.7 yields 18.85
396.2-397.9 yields 19.99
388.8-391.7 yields 25.47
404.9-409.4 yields 28.07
